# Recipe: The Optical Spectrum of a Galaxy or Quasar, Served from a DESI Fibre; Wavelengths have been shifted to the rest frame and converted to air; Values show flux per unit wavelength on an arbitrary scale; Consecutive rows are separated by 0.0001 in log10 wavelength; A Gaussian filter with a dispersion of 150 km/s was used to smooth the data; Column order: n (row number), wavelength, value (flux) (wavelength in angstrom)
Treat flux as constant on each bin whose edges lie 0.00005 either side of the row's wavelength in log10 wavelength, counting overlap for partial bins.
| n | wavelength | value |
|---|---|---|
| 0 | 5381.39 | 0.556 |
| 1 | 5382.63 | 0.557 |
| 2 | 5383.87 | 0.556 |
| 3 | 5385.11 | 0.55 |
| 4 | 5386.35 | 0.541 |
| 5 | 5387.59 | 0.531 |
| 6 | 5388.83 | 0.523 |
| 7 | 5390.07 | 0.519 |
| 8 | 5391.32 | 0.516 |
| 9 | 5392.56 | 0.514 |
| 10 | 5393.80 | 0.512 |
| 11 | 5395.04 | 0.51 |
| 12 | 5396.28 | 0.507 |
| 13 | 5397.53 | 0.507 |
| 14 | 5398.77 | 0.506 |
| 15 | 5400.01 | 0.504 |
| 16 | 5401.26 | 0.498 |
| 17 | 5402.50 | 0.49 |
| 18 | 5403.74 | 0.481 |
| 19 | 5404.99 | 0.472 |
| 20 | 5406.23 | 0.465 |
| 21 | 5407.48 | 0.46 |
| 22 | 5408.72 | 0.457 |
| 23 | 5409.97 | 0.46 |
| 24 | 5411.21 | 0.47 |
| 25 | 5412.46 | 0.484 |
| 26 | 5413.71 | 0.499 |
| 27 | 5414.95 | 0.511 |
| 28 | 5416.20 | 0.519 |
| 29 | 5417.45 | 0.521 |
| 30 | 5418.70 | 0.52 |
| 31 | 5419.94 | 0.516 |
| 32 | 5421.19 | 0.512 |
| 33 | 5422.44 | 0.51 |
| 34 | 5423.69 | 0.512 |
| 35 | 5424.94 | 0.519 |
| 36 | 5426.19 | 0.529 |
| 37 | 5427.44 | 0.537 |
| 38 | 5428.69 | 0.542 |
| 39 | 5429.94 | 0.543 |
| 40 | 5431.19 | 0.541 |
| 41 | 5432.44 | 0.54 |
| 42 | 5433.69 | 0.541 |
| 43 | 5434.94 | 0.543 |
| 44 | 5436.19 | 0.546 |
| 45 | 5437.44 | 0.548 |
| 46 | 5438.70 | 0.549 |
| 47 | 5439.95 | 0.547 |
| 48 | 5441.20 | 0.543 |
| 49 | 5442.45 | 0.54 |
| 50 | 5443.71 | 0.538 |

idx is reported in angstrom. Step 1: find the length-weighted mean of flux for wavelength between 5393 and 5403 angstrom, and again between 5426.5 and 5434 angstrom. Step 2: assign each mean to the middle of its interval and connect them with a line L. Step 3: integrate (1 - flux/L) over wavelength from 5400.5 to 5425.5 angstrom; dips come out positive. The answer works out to 1.32 angstrom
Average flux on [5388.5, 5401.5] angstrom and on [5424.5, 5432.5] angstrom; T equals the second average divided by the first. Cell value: 1.05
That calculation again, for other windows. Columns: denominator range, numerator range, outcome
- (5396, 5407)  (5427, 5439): 1.11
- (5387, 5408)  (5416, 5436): 1.05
